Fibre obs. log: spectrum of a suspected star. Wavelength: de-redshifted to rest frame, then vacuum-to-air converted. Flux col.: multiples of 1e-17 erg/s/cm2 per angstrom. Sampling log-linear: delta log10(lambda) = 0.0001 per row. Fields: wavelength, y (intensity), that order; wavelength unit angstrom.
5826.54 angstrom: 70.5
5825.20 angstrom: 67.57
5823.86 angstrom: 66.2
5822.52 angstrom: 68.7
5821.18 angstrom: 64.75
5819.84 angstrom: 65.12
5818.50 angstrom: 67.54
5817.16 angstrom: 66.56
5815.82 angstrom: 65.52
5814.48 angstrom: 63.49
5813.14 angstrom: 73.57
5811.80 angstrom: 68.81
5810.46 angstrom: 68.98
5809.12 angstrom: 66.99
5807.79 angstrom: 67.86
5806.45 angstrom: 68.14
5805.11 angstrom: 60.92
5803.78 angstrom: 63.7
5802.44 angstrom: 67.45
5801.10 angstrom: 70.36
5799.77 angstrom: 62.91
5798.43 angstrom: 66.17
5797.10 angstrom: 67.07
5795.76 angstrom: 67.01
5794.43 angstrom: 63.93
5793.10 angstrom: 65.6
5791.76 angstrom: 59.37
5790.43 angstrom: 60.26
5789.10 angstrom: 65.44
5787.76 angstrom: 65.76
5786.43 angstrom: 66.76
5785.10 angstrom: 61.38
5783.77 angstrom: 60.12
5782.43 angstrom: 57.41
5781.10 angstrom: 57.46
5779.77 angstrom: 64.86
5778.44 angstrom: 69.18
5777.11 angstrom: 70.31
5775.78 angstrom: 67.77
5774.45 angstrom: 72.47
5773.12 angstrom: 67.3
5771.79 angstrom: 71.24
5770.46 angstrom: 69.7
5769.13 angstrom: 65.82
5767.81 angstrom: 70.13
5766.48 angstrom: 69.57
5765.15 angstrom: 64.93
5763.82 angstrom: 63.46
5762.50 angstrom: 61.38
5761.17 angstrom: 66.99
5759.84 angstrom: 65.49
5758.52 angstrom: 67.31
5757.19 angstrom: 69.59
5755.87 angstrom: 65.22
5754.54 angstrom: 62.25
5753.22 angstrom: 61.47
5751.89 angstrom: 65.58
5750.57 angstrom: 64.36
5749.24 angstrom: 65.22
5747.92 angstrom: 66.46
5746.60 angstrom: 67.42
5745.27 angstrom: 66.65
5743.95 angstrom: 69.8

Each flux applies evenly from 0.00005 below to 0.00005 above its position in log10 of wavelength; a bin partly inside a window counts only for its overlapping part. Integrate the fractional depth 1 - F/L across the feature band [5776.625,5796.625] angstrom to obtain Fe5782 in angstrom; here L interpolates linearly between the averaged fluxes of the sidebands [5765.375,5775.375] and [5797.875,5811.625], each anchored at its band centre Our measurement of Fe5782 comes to 1.3 angstrom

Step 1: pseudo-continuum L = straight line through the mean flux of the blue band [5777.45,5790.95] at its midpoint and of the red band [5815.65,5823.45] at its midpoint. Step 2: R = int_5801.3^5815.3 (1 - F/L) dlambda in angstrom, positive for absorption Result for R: -0.4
